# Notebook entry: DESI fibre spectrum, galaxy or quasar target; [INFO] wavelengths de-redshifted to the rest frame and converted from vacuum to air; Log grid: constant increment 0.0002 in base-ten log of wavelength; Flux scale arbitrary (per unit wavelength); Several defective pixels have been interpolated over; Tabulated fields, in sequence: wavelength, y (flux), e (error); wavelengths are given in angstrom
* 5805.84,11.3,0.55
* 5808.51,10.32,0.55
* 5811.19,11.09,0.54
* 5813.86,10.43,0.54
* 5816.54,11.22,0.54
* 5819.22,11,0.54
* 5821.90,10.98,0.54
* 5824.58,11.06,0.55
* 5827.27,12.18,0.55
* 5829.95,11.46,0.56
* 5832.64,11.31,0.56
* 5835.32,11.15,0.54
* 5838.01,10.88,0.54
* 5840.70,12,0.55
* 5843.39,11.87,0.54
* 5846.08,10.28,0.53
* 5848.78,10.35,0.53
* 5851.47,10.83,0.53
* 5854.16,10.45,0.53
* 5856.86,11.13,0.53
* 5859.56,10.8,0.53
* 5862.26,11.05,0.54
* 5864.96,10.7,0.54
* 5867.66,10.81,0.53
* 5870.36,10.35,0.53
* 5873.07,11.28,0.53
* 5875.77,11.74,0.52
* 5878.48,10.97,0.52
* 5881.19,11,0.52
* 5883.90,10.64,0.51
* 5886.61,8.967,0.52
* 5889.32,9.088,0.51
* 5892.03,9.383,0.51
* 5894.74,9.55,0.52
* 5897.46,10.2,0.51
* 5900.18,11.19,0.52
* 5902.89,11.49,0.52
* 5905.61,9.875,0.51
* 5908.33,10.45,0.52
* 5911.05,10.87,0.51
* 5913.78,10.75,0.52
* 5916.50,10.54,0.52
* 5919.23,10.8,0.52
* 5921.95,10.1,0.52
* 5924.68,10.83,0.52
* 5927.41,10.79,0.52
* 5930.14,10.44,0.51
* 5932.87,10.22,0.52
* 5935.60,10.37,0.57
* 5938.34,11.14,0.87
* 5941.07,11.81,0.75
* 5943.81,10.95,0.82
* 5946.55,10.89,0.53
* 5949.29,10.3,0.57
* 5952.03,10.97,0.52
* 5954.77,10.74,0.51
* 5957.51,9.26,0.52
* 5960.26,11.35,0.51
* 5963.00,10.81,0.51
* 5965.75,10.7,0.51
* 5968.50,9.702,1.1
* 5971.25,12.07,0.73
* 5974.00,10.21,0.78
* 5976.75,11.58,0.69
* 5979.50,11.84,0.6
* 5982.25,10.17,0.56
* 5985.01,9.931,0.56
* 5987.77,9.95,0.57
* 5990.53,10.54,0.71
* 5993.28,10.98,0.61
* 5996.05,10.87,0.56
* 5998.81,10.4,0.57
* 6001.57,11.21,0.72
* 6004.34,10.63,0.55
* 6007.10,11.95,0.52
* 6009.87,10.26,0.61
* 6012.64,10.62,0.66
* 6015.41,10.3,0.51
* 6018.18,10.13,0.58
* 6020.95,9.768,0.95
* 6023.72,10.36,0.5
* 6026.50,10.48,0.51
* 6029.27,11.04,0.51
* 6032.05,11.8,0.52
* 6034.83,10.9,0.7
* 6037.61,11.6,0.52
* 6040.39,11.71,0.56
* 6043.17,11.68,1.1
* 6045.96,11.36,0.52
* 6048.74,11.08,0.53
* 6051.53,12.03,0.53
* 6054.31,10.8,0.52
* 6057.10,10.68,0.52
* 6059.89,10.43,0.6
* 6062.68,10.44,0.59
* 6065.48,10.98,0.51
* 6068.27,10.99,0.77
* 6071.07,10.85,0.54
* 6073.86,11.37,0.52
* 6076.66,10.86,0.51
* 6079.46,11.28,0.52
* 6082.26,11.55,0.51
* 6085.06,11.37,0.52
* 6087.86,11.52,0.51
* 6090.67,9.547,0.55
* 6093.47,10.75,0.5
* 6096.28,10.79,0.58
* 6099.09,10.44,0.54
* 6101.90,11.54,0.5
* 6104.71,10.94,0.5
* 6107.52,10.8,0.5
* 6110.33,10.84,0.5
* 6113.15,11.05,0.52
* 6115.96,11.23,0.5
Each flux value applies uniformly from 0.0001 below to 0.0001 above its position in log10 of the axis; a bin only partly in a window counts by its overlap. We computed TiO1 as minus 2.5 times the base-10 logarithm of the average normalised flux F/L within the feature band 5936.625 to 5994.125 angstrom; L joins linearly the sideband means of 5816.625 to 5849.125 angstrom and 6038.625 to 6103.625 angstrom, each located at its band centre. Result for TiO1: 0.04 mag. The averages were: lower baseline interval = 11.2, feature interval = 10.8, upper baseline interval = 11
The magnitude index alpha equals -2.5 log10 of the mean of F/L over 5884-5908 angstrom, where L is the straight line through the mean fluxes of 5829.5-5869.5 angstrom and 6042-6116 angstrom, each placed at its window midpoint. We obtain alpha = 0.10 mag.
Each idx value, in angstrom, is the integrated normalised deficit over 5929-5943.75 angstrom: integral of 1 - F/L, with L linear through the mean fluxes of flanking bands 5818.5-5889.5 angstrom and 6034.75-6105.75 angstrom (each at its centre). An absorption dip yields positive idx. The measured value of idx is 0.22 angstrom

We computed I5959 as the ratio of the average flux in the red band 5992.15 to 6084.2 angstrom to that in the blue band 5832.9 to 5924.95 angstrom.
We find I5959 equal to 1.0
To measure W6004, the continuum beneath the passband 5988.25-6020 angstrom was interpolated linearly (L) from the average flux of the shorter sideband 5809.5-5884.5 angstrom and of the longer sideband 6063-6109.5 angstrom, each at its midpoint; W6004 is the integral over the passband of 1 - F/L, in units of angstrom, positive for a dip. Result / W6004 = 0.9 angstrom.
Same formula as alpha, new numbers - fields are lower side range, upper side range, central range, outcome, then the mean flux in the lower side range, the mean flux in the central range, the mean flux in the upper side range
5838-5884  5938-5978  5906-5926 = 0.030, 11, 10.6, 10.8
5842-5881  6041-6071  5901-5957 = 0.026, 10.9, 10.7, 11.1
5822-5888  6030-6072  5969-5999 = 0.033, 11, 10.8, 11.2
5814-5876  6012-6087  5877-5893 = 0.104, 11.1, 10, 11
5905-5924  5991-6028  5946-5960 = 0.008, 10.5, 10.5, 10.6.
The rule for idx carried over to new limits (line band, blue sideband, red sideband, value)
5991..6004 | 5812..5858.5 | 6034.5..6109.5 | 0.3 angstrom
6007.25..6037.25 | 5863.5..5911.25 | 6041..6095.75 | 0.6 angstrom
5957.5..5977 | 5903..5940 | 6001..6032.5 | -0.2 angstrom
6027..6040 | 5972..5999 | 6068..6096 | -0.6 angstrom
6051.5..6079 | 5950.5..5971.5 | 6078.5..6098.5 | 0.0 angstrom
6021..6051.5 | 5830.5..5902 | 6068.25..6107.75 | -0.7 angstrom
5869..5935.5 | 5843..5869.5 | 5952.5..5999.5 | 1.6 angstrom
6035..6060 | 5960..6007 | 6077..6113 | -0.9 angstrom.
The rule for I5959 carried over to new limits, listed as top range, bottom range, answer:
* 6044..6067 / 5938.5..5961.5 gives 1.02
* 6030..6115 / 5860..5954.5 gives 1.04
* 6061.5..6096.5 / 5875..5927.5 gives 1.05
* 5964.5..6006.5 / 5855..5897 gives 1.02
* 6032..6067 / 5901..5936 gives 1.05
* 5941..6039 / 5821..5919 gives 1.00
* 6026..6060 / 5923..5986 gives 1.05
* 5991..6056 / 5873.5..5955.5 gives 1.04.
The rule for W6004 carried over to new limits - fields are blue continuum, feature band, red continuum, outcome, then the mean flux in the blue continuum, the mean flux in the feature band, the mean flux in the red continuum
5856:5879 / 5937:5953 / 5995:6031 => -0.3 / 11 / 11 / 10.6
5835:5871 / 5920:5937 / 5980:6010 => 0.5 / 10.9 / 10.5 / 10.7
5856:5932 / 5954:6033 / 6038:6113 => 1.1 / 10.6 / 10.7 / 11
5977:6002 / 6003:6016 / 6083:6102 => -0.1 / 10.7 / 10.8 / 10.8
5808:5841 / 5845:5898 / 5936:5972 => 2.6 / 11.2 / 10.5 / 10.8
